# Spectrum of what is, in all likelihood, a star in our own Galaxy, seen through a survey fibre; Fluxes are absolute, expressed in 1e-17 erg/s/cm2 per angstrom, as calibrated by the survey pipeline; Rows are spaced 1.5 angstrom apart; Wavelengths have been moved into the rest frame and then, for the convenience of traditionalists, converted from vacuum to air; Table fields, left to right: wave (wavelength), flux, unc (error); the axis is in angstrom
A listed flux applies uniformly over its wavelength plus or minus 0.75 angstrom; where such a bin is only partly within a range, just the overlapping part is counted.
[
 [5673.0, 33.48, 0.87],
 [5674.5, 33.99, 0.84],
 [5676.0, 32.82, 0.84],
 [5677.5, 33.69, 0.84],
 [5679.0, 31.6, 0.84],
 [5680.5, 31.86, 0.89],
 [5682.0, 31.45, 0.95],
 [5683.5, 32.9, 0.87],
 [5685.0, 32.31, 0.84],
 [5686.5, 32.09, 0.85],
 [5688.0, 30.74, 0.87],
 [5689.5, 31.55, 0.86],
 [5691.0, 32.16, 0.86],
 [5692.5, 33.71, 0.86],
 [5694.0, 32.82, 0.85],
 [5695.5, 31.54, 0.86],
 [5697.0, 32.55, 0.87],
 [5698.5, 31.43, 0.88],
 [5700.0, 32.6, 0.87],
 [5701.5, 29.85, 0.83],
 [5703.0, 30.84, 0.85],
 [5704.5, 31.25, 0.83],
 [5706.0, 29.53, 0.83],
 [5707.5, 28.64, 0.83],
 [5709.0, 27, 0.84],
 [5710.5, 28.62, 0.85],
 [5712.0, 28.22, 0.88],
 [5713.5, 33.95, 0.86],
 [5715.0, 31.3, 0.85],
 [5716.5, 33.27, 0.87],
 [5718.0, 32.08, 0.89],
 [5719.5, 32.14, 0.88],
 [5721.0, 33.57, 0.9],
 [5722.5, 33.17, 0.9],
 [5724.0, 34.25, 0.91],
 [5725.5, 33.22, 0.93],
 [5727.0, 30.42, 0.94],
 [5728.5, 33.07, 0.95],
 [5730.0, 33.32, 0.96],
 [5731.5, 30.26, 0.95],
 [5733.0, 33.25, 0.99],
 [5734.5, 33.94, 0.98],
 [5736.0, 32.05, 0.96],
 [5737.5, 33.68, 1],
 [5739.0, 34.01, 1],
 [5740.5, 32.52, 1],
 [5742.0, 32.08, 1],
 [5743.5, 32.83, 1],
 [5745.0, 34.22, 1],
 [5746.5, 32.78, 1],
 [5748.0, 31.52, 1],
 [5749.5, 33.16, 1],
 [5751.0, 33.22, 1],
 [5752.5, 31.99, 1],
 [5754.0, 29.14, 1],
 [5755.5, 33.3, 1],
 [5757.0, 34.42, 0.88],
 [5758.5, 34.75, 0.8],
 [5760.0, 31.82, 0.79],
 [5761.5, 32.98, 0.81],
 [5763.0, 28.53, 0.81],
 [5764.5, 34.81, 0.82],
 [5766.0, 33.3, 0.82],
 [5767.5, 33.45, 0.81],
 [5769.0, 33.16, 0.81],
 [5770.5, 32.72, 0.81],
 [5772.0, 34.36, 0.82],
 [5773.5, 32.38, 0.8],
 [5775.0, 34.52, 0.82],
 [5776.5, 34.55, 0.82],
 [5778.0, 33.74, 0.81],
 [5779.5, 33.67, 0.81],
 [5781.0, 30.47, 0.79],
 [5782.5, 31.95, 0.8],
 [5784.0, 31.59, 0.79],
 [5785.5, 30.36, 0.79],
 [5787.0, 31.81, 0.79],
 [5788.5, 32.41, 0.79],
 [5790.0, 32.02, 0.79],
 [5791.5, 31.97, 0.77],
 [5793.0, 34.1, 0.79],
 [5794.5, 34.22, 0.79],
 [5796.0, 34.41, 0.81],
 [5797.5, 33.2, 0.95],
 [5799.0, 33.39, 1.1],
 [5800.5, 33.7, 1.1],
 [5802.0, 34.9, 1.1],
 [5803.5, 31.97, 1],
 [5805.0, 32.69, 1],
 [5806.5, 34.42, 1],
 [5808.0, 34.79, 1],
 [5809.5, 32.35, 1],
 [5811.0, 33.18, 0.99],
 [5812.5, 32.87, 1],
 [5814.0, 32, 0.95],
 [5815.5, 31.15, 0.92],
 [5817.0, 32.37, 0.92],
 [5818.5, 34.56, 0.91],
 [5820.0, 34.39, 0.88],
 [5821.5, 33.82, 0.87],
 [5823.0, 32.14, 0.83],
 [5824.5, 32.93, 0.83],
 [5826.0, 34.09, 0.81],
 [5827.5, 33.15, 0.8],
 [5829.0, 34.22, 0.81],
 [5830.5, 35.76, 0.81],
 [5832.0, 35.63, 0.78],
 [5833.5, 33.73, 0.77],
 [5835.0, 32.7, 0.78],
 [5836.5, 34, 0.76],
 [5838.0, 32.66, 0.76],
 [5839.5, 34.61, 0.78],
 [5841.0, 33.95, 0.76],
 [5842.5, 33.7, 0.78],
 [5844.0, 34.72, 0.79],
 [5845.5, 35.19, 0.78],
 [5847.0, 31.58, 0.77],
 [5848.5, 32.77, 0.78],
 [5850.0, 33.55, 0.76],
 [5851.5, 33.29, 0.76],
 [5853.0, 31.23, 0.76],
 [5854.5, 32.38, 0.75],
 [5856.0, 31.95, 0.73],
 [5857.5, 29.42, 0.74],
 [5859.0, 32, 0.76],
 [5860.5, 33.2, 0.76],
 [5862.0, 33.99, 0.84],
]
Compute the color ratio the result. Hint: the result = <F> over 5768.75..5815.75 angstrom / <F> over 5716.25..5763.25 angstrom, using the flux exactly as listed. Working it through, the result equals 1.0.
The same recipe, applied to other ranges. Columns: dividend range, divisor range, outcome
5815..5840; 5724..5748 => 1.03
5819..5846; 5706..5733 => 1.08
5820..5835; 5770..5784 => 1.02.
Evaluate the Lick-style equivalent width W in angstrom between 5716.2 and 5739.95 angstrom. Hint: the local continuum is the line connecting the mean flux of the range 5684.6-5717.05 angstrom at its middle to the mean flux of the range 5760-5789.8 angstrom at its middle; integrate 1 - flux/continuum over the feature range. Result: -0.9 angstrom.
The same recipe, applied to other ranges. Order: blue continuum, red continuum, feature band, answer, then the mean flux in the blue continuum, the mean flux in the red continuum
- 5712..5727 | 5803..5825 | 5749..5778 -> -0.1 angstrom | 32.6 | 33.1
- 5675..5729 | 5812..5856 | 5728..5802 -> -0.8 angstrom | 31.7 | 33.4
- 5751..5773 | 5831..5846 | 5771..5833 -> 0.5 angstrom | 32.8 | 34.1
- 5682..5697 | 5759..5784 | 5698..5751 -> 0.8 angstrom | 32.2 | 32.9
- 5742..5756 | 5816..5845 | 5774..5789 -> 0.2 angstrom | 32.4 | 33.8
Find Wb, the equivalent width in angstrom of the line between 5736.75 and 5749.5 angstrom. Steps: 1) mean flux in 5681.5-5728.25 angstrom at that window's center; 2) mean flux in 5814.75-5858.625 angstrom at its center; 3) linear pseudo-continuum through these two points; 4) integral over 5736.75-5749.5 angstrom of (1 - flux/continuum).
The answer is -0.3 angstrom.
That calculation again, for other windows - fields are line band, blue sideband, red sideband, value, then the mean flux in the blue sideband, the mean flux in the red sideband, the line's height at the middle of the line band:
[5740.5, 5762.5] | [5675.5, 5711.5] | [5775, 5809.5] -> -0.2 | 31.4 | 33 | 32.3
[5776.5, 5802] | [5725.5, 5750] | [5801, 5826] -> 0.2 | 32.7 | 33.2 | 33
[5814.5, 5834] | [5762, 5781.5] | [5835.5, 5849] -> -0.1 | 33.1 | 33.7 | 33.5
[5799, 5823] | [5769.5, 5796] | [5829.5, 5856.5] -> -0.1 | 32.8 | 33.5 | 33.2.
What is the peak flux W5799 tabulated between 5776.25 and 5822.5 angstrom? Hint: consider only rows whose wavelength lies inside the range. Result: 34.9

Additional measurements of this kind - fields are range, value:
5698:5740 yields 34.25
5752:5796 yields 34.81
